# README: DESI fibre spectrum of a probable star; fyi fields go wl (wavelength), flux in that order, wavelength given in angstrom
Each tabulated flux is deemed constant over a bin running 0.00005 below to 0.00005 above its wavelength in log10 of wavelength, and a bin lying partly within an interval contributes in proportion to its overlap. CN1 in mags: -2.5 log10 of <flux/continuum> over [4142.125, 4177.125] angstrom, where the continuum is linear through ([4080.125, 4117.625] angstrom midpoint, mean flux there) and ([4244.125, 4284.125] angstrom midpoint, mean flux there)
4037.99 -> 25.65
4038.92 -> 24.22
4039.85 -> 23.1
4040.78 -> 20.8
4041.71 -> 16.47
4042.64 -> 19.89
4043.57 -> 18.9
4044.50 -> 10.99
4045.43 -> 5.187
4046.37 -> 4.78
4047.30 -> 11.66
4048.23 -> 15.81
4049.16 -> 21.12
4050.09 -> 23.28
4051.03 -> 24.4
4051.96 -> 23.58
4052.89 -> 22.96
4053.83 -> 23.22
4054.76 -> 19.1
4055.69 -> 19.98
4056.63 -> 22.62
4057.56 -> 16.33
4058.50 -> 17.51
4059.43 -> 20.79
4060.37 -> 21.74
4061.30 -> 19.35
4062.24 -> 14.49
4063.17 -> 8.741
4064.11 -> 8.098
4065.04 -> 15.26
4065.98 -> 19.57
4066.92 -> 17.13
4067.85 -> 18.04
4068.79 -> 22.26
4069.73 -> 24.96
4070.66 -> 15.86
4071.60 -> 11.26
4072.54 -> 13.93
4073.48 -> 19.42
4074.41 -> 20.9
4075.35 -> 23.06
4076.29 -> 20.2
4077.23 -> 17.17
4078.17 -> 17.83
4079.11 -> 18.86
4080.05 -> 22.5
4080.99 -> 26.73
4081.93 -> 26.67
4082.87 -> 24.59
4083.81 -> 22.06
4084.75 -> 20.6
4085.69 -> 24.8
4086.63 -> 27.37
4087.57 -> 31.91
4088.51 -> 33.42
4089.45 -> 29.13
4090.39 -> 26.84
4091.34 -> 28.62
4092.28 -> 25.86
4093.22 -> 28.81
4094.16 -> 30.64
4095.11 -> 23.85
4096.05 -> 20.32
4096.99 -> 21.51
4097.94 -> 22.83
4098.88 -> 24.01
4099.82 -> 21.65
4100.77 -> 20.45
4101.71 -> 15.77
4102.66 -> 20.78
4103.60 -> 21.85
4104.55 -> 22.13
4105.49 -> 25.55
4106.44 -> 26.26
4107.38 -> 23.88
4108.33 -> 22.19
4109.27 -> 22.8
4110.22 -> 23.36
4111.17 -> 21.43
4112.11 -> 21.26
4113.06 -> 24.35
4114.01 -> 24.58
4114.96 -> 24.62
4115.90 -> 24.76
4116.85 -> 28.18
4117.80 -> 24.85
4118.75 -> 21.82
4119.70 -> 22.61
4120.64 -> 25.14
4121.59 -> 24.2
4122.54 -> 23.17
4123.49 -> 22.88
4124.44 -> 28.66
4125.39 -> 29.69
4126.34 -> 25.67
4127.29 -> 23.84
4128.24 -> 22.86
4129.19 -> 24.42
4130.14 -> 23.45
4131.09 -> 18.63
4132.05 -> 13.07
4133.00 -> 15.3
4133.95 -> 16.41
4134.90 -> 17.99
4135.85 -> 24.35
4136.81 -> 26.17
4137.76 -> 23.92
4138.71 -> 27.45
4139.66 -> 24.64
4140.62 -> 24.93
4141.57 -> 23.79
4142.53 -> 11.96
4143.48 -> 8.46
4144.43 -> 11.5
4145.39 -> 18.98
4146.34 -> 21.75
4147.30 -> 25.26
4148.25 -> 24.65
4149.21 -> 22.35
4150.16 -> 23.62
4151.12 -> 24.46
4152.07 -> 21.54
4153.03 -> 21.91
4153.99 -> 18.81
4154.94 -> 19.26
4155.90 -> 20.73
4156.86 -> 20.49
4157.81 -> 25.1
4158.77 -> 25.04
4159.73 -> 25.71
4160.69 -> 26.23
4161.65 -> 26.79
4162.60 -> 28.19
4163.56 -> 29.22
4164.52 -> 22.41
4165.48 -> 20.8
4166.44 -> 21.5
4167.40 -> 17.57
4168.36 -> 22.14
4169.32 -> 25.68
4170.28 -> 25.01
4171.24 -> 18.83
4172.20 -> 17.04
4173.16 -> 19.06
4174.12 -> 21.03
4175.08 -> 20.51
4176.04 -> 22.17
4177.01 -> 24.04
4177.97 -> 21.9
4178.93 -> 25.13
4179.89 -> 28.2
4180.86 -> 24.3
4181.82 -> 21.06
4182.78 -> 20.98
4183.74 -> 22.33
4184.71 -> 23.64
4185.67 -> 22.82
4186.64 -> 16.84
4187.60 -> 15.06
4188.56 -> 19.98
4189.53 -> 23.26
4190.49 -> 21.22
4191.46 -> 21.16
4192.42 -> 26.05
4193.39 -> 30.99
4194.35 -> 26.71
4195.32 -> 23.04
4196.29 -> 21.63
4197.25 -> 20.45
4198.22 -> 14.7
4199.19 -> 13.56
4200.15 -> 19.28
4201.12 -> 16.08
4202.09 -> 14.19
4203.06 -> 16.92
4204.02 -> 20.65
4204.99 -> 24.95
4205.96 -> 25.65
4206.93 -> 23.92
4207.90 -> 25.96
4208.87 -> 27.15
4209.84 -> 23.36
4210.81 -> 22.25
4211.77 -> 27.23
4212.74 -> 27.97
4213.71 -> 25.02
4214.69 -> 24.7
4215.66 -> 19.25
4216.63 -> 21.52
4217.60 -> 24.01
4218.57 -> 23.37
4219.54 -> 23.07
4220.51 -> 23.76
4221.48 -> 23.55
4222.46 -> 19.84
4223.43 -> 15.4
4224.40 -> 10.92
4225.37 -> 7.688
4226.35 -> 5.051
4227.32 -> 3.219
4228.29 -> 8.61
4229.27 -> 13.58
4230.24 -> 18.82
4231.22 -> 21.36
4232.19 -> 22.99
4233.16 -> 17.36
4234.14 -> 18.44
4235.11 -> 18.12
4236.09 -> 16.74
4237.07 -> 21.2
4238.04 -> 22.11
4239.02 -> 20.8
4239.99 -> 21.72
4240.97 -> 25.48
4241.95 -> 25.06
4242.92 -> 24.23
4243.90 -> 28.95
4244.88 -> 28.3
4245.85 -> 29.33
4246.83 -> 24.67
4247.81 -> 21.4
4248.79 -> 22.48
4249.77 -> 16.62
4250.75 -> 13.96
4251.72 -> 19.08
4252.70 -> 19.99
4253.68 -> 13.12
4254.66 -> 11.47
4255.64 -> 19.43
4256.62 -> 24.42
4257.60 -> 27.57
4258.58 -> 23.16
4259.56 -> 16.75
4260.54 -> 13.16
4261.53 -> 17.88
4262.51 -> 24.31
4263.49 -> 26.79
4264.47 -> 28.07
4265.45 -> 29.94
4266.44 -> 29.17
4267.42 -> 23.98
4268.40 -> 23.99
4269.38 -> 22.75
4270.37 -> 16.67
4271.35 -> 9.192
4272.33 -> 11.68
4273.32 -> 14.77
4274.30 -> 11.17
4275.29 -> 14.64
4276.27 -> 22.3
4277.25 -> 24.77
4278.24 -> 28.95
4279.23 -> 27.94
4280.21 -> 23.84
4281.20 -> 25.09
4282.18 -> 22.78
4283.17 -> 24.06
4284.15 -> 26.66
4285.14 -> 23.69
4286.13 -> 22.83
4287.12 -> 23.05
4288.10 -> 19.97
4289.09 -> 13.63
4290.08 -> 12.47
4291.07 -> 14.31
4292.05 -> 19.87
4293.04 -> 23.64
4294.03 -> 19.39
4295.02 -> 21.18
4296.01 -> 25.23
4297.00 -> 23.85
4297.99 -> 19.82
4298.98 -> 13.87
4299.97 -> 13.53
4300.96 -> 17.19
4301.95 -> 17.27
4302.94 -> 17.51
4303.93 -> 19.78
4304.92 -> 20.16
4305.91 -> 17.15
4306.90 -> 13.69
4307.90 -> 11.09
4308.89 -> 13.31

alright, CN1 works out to 0.083 mag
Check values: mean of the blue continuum 24.5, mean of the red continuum 21.4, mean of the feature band 21.6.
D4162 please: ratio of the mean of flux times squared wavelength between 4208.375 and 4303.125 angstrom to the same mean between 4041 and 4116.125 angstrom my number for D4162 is 1.1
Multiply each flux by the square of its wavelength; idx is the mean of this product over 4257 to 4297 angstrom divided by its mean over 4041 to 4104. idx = 1.1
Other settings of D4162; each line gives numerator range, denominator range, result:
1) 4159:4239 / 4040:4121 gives 1.05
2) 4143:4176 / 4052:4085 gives 1.18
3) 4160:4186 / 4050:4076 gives 1.29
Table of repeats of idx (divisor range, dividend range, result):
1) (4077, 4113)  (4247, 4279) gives 0.92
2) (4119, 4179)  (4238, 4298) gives 1.02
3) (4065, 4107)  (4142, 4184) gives 1.01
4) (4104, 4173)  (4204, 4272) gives 0.97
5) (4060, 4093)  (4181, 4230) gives 1.02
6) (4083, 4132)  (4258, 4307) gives 0.92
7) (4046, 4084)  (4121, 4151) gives 1.19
